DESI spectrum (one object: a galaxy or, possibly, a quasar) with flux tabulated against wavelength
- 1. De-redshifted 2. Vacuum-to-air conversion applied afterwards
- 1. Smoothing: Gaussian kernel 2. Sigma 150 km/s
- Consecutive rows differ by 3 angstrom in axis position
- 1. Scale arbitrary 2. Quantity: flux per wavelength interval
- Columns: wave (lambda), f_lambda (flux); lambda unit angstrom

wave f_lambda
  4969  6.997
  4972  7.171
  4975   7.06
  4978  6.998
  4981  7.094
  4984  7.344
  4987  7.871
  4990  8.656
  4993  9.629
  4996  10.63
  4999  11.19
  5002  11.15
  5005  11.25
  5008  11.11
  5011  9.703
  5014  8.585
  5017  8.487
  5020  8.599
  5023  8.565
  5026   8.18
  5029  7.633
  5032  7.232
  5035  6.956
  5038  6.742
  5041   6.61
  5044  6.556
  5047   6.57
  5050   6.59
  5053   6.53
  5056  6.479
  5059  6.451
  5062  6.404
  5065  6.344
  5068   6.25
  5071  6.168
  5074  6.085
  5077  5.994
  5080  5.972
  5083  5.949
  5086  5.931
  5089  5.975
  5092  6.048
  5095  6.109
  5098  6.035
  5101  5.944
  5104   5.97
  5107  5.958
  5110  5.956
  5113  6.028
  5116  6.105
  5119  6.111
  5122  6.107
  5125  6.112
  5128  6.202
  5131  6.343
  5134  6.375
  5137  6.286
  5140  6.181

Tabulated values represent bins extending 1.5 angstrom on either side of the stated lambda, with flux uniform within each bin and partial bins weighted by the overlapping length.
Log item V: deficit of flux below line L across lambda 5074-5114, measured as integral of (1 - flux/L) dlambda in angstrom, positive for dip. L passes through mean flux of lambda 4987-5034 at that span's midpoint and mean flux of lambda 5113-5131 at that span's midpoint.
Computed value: 5.3 angstrom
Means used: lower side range 9.3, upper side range 6.14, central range 5.99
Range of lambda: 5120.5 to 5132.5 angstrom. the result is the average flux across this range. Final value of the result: 6.19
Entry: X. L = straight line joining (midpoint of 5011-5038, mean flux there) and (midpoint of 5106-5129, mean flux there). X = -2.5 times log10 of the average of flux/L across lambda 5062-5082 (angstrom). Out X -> 0.15 mag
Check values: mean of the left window 8.05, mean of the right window 6.07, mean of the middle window 6.15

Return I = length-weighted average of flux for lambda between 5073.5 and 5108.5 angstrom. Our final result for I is 6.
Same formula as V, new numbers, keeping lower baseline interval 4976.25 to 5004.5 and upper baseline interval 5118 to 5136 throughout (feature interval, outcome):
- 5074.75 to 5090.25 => 2.5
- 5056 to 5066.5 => 1.6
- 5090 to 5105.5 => 1.8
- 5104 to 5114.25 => 0.9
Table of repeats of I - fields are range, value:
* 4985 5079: 7.9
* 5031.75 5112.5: 6.27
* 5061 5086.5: 6.12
